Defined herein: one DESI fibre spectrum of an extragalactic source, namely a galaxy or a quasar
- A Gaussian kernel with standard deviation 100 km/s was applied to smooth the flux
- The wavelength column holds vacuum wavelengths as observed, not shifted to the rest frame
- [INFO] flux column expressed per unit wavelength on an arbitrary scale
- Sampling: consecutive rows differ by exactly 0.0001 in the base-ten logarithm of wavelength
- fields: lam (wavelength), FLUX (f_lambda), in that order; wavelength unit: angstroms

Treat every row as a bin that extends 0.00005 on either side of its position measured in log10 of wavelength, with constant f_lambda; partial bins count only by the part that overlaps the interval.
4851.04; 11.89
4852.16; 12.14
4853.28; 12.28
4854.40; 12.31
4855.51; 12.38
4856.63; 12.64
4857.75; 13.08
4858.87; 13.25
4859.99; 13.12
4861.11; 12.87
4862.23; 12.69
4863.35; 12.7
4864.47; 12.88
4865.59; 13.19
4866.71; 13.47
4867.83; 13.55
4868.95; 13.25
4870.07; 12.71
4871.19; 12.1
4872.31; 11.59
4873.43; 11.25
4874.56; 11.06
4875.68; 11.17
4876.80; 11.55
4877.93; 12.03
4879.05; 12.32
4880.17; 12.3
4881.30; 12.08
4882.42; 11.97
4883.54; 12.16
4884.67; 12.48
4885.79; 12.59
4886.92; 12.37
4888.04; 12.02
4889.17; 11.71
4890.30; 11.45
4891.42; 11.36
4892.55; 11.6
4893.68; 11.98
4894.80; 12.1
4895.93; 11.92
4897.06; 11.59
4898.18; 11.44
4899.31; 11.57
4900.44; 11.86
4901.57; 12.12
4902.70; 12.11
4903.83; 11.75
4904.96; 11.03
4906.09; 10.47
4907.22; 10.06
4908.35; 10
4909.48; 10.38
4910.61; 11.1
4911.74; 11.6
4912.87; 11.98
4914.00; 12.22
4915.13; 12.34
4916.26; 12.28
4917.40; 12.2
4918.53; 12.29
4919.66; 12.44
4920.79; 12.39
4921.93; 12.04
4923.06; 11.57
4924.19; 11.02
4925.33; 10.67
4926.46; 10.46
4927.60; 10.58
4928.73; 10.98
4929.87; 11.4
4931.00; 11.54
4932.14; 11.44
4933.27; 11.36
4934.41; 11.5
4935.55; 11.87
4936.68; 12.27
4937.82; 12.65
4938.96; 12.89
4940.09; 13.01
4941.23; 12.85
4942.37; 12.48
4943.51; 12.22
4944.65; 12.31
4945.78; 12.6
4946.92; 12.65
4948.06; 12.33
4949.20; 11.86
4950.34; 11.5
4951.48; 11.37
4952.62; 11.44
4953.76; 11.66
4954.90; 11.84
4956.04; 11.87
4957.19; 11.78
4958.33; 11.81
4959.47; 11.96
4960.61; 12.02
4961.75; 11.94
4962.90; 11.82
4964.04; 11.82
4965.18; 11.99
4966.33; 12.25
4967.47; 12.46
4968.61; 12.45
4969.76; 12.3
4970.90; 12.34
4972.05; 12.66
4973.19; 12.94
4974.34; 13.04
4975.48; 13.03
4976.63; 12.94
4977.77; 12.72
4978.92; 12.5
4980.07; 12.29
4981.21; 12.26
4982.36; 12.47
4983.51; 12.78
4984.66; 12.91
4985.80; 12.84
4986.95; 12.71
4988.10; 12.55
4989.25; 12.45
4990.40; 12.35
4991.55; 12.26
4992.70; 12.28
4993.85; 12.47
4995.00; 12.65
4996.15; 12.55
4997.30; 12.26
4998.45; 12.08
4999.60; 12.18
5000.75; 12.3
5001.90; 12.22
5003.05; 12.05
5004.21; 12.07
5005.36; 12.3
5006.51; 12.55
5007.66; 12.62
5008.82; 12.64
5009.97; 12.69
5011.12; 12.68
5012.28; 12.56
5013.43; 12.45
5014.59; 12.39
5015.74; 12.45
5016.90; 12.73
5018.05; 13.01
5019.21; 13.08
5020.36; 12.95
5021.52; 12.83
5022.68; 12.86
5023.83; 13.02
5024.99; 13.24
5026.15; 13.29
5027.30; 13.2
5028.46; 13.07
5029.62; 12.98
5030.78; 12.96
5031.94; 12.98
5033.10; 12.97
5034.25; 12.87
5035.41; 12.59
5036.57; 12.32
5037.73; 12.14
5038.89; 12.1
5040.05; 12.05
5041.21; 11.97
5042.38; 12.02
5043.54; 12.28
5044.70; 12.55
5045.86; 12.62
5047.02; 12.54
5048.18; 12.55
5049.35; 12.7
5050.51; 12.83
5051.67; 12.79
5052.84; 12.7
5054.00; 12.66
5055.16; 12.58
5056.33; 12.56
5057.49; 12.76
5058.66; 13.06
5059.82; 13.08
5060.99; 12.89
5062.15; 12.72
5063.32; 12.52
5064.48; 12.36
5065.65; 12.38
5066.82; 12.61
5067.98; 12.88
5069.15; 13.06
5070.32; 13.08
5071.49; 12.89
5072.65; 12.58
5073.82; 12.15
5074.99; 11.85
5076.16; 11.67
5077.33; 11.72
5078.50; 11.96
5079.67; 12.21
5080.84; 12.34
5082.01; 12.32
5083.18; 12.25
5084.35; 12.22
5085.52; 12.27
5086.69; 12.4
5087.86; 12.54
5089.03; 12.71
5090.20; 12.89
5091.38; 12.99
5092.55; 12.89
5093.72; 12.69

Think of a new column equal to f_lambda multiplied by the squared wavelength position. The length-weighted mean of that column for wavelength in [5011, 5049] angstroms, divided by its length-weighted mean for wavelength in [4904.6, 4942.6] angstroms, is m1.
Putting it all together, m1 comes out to 1.14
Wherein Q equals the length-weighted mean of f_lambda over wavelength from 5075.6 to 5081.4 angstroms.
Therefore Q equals 12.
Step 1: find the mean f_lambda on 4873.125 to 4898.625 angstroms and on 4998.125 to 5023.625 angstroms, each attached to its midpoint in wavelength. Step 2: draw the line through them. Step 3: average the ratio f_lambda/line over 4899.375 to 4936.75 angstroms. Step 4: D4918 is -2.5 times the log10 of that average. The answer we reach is 0.051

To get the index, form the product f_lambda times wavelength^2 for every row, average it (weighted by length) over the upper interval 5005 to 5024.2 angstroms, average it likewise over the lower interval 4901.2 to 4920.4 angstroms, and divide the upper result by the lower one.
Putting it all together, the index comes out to 1.15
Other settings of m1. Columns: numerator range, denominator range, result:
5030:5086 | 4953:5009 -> 1.04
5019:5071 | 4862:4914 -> 1.14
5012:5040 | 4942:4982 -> 1.07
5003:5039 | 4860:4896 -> 1.10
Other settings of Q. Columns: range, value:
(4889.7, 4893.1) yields 11.5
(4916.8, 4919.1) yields 12.2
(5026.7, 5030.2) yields 13.1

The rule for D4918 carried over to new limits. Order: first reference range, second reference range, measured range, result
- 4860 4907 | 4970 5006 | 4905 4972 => 0.04 mag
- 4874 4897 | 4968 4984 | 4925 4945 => 0.04 mag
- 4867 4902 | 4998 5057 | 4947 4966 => 0.04 mag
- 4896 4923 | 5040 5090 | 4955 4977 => -0.03 mag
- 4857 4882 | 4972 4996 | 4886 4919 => 0.08 mag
